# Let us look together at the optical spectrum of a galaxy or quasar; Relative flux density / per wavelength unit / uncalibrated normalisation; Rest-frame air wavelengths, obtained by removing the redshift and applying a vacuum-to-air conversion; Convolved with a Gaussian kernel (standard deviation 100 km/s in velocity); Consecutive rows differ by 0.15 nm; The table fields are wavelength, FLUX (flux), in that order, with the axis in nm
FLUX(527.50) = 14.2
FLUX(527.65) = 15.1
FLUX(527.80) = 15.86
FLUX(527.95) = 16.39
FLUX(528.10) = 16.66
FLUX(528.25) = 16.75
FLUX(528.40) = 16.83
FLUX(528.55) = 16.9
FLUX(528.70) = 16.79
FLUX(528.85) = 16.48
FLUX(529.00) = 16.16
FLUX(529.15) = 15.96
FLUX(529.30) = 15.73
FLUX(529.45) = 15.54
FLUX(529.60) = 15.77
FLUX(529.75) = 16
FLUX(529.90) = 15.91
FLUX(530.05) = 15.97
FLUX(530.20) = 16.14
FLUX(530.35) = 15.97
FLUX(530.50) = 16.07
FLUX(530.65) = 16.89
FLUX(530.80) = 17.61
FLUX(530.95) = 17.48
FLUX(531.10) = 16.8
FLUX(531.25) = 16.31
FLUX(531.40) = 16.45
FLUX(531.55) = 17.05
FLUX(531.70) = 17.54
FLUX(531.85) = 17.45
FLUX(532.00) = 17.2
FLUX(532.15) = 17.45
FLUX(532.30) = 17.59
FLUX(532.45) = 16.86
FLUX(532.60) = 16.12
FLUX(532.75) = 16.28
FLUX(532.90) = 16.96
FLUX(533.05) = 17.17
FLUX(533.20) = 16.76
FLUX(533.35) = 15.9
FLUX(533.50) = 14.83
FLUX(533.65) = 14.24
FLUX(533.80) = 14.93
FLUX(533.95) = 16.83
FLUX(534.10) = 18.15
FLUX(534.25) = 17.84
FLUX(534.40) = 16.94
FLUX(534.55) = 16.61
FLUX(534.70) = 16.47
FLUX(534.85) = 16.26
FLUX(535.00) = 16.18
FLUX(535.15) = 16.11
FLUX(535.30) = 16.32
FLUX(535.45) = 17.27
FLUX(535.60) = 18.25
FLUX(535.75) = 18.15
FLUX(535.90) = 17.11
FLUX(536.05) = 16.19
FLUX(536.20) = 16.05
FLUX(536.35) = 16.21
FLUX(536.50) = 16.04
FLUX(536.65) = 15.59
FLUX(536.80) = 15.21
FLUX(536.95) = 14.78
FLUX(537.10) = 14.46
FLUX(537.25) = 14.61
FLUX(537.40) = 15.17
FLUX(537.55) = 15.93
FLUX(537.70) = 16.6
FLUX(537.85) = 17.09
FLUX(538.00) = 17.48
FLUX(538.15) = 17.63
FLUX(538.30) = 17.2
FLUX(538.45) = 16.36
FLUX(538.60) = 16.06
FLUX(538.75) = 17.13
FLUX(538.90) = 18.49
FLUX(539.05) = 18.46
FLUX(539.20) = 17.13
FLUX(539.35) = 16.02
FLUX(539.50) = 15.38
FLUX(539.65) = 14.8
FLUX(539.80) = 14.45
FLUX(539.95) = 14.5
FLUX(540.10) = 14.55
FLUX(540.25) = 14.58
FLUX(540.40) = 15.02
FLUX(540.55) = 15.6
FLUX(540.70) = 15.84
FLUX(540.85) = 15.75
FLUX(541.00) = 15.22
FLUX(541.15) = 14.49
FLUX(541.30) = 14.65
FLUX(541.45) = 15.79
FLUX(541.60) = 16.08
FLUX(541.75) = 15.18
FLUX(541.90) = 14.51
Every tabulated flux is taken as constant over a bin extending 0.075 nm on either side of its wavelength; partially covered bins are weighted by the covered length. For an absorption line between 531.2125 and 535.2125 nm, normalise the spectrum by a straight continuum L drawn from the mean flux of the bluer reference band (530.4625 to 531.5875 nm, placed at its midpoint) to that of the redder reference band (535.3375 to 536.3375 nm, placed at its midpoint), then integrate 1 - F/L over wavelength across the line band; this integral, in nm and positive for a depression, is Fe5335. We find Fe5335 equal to 0.08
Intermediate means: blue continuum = 16.9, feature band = 16.6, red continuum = 17.1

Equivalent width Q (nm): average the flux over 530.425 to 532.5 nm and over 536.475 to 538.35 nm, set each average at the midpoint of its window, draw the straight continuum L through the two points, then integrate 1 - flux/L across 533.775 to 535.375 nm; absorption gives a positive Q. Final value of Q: -0.02 nm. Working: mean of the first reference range 17.1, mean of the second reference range 16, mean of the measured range 16.7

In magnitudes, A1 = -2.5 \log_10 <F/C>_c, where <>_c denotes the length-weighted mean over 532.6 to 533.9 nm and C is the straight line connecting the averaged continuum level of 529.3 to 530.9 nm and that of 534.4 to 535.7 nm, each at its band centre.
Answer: 0.04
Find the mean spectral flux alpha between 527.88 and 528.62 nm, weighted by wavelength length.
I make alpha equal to 16.7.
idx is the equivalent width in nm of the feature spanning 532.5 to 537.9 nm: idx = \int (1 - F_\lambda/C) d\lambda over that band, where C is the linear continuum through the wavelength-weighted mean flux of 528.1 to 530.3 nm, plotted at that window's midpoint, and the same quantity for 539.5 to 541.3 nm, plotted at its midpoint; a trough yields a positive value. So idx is -0.25 nm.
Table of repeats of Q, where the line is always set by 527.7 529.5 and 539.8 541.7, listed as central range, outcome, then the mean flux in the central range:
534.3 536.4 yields -0.14 nm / 16.7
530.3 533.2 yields -0.16 nm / 16.9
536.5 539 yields -0.13 nm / 16.3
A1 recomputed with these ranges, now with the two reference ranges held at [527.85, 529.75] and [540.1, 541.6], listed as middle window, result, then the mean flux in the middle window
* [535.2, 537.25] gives -0.04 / 16.2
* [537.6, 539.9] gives -0.08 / 16.7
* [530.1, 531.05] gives -0.03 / 16.7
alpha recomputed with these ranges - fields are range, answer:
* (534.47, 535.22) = 16.3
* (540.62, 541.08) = 15.6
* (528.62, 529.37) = 16.2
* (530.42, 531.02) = 17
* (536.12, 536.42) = 16.1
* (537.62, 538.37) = 17.2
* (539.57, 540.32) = 14.6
